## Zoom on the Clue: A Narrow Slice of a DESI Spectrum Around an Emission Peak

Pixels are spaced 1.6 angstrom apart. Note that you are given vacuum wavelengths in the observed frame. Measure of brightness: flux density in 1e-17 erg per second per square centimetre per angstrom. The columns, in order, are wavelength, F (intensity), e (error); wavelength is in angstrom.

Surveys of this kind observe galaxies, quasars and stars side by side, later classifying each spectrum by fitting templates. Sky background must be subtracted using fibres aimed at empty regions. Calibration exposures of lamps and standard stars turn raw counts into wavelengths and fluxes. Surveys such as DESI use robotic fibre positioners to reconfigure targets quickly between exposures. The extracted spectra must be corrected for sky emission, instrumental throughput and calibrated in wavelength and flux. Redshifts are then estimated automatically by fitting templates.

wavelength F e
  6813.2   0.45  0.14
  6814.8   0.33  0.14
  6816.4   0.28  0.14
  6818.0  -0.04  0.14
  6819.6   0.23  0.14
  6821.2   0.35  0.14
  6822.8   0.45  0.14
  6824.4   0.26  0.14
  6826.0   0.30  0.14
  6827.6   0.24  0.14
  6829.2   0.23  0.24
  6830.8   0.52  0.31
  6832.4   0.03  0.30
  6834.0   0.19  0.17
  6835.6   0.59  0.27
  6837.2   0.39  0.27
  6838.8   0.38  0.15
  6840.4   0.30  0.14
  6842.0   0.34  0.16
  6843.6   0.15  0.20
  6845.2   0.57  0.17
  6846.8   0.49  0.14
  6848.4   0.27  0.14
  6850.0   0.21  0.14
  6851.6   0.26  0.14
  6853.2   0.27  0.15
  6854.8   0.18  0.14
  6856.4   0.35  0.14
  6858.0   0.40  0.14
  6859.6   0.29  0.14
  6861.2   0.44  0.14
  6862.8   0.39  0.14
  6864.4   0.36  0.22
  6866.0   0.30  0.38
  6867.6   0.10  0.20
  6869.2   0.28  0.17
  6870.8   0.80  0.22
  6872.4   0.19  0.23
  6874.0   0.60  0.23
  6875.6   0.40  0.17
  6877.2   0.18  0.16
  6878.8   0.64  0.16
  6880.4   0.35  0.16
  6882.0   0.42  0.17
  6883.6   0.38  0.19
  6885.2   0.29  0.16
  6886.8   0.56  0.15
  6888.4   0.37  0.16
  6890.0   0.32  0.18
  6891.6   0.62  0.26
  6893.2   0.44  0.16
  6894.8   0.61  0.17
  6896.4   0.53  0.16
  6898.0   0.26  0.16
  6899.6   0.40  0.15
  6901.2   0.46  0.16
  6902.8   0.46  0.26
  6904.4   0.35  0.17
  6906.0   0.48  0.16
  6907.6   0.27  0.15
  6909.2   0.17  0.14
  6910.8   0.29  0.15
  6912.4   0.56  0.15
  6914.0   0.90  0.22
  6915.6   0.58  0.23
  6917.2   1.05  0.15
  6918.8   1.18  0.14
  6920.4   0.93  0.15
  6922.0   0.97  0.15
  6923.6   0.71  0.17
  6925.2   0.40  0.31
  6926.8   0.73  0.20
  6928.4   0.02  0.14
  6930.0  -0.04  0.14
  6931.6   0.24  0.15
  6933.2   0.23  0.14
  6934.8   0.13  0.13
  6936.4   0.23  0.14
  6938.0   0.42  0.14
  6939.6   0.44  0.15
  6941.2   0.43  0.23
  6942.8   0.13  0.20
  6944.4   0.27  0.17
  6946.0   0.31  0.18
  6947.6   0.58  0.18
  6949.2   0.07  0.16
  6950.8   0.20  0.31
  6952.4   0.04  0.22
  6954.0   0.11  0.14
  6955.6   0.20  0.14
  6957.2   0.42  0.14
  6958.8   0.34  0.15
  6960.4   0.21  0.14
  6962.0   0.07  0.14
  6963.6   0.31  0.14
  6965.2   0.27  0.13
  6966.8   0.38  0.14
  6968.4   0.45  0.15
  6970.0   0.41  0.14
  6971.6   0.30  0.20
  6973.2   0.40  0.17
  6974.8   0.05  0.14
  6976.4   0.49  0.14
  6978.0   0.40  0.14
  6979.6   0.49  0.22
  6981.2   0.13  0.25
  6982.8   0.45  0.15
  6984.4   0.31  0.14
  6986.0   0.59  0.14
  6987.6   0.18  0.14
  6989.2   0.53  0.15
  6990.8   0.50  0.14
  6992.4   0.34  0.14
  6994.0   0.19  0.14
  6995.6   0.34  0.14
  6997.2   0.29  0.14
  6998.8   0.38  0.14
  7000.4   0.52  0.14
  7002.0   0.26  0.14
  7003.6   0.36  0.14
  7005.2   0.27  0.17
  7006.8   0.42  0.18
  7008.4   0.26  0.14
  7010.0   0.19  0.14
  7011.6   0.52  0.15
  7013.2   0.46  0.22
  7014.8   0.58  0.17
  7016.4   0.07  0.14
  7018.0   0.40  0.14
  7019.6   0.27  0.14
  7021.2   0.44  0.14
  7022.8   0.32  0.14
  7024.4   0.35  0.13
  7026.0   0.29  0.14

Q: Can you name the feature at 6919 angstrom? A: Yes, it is [O II]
